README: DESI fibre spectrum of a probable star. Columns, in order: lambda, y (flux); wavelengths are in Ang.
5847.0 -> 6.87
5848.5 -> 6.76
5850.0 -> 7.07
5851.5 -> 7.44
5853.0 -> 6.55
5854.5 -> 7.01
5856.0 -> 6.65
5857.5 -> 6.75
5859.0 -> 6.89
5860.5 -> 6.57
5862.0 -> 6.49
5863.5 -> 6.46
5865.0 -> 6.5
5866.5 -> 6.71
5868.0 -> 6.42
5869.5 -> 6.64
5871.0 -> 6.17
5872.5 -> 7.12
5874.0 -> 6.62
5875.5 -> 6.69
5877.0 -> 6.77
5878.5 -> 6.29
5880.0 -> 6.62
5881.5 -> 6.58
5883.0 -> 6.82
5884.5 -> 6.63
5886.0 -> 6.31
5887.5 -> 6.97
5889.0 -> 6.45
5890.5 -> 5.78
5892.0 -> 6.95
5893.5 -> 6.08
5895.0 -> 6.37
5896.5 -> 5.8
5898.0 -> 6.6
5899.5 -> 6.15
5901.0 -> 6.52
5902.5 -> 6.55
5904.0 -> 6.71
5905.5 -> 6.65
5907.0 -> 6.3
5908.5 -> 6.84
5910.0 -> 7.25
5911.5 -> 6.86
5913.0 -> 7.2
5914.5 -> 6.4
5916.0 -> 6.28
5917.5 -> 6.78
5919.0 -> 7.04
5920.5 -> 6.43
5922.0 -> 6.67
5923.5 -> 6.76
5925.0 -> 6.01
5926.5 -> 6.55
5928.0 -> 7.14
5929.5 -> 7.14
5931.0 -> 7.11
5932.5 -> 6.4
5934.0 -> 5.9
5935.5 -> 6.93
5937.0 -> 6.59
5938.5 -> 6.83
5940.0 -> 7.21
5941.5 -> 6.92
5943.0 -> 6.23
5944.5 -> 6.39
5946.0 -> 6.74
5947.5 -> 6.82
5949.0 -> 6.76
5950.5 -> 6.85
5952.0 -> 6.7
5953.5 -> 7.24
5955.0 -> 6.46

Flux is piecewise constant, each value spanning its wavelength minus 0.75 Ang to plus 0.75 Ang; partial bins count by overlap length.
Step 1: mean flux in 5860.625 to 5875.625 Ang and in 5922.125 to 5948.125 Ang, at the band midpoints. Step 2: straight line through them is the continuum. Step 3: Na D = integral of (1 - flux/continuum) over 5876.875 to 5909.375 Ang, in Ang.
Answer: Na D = 0.6 Ang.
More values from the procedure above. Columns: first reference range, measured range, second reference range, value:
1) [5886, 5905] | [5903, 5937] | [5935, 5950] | -0.58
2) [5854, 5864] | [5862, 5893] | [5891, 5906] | -0.03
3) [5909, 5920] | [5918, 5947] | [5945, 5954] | 0.59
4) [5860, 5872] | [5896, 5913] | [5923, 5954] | 0.04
